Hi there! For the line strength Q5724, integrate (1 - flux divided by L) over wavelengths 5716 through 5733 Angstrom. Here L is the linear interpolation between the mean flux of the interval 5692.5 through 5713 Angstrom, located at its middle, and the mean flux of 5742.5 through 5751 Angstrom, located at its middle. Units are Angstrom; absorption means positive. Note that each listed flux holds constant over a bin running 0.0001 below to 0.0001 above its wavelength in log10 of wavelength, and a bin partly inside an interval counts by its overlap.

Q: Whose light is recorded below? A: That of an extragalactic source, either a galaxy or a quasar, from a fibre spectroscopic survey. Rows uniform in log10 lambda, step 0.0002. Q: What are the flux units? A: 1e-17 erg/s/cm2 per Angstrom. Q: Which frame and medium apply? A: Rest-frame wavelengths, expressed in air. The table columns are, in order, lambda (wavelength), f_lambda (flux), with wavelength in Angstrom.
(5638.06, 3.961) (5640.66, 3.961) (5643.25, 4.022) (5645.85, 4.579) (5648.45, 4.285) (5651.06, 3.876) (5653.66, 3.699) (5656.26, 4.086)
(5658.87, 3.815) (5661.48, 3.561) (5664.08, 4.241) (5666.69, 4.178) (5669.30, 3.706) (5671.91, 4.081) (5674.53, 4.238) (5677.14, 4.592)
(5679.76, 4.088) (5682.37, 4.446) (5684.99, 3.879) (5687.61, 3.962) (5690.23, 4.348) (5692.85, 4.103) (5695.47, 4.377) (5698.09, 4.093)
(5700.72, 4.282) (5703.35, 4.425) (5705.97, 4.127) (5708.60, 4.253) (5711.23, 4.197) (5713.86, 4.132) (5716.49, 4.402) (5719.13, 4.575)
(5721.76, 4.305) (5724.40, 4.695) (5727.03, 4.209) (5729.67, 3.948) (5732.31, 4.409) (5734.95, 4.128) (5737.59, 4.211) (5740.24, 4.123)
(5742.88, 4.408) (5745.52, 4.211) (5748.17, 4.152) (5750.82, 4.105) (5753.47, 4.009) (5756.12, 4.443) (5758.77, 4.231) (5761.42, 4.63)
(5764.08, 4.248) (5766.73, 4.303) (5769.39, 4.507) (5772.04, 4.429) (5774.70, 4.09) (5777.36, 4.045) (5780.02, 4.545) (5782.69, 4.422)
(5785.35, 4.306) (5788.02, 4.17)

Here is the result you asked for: -0.54 Angstrom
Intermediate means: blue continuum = 4.24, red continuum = 4.21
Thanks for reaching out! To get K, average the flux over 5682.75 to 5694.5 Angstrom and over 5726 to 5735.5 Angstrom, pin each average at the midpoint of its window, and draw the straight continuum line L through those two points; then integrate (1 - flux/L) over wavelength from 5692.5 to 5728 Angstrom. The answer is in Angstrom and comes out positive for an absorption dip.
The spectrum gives -1.4 Angstrom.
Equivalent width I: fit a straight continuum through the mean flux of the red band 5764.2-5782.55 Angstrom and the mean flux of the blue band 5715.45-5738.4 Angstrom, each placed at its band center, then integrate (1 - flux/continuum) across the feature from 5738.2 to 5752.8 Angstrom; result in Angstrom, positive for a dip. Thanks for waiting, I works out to 0.44 Angstrom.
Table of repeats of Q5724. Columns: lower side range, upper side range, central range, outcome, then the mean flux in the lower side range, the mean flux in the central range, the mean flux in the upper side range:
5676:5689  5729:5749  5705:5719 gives -0.19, 4.19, 4.25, 4.21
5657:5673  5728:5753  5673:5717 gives -2.14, 3.93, 4.23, 4.18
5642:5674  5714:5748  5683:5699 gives -0.01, 4.02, 4.14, 4.29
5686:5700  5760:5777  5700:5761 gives -0.06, 4.17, 4.27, 4.35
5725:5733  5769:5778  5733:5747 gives 0.02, 4.22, 4.22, 4.26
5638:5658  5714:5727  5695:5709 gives 0.28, 4.06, 4.25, 4.43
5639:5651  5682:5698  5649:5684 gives 0.97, 4.17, 4.05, 4.16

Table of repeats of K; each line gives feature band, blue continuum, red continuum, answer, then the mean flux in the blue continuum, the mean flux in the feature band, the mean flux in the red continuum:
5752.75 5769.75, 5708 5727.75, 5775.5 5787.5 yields -0.08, 4.35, 4.34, 4.31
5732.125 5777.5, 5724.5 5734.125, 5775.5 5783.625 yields 0.22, 4.25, 4.26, 4.31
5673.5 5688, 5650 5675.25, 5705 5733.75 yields -0.57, 3.94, 4.22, 4.3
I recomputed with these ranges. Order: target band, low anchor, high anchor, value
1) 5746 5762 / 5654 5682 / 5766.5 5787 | 0.12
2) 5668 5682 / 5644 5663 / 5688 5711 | -0.19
